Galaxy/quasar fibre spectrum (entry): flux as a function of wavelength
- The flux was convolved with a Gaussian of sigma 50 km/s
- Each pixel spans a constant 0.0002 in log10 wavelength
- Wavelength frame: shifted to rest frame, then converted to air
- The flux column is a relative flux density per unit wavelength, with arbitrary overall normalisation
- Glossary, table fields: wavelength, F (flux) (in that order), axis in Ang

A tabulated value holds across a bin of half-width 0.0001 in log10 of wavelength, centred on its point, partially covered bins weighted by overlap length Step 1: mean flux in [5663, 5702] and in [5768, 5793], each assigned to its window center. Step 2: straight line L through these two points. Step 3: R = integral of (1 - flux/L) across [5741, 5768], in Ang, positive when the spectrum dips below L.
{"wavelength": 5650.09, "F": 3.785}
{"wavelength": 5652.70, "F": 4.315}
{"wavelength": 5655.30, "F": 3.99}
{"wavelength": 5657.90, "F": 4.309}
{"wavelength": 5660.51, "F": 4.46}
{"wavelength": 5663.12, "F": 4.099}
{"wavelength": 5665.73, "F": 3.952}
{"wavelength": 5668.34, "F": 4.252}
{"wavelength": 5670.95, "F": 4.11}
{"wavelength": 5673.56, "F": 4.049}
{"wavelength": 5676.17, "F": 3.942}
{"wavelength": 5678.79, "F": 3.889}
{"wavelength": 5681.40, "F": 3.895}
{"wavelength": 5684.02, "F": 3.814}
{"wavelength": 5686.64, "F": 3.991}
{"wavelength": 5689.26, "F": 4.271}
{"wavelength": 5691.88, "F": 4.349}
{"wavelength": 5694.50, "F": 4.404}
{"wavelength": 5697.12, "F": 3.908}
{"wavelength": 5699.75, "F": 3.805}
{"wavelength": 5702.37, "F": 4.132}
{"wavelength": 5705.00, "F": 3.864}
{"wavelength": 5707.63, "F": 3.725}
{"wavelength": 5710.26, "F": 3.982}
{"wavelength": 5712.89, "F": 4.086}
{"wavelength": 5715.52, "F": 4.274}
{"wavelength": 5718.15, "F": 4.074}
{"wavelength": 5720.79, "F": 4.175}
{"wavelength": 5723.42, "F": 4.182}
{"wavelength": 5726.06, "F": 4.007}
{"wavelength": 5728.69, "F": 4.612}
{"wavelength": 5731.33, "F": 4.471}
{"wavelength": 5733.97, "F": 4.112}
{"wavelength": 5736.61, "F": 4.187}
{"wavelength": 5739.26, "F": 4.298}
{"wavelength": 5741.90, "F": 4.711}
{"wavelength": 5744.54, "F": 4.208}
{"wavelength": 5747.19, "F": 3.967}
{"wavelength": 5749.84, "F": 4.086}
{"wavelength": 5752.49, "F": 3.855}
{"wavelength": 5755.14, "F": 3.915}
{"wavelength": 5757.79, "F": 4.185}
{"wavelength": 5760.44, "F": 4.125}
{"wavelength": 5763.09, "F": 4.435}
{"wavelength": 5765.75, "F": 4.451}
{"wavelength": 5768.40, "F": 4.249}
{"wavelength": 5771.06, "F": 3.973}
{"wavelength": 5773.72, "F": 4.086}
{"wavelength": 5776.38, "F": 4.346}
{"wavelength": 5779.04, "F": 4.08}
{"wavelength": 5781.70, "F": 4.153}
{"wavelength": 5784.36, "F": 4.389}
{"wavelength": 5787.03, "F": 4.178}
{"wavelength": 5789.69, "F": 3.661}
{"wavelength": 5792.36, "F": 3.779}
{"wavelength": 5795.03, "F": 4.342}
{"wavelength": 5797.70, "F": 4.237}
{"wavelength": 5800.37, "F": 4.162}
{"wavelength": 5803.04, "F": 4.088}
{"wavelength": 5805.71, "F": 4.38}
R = -0.7 Ang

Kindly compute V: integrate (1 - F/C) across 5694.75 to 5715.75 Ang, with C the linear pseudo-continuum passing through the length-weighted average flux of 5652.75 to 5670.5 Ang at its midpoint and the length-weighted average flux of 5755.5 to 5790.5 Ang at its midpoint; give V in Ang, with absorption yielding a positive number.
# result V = 1.0 Ang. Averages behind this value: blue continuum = 4.18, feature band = 3.98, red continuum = 4.18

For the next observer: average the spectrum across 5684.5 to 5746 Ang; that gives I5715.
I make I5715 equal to 4.16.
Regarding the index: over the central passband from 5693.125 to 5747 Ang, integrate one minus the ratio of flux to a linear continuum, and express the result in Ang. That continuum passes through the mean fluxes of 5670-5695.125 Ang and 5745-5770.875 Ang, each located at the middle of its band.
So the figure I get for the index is -0.77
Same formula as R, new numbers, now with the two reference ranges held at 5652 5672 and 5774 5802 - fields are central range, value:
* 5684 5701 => 0.29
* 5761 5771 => -0.40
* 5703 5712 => 0.60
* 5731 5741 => -0.27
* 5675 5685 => 0.69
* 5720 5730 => -0.22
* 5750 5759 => 0.32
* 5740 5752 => -0.20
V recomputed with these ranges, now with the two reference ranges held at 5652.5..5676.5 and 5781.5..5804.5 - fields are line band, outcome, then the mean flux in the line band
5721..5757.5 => -0.65 Ang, 4.2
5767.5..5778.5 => -0.10 Ang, 4.15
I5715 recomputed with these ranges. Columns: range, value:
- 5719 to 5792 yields 4.18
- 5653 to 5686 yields 4.07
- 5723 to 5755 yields 4.21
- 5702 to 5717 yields 4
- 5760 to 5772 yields 4.26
